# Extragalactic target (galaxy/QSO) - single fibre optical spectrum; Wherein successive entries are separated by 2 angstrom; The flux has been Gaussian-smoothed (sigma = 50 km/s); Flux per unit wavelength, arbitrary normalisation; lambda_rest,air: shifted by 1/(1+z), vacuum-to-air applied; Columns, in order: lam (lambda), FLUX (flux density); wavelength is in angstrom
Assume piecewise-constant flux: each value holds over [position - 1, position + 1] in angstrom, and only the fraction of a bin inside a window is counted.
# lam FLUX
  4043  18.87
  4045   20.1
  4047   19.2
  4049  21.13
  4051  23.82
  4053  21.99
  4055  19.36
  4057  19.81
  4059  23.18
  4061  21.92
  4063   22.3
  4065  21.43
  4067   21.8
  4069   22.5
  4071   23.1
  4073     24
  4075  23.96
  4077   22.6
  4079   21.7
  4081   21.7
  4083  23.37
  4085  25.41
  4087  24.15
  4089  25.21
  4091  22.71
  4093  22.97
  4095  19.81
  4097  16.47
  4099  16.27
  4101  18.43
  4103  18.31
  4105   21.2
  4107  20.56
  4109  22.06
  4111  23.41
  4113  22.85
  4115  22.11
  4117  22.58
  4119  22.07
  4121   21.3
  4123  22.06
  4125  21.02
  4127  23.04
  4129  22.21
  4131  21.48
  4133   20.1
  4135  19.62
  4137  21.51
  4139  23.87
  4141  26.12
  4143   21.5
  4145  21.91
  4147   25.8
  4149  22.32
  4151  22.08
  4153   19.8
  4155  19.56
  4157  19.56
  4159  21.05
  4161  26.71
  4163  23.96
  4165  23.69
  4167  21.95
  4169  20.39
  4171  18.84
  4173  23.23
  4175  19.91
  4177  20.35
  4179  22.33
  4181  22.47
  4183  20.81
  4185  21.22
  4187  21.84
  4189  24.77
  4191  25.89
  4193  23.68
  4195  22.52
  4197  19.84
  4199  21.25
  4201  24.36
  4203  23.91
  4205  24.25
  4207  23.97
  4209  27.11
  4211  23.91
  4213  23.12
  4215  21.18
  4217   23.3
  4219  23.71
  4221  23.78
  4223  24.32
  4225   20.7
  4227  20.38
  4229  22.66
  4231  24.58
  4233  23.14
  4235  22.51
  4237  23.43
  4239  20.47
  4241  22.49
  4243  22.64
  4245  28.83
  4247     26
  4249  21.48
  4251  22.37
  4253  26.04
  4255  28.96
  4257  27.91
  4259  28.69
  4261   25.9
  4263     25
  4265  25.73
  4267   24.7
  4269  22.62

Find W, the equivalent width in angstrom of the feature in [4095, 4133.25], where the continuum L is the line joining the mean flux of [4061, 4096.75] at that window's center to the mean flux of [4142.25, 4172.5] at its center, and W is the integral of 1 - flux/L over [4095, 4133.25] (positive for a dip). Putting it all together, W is 2.49 angstrom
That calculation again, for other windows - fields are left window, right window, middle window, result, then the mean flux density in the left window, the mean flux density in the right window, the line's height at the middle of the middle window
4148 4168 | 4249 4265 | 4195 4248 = 2.9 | 22.1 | 26.1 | 24.6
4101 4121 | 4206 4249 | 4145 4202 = 0.9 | 21.5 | 23.4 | 22.5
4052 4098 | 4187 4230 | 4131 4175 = 1.6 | 22.2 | 23.2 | 22.8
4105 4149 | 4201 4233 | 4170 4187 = 1.3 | 22.2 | 23.4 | 22.9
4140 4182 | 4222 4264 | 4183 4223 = -0.2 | 22.1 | 24.2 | 23.2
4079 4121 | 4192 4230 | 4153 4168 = 0.1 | 21.6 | 23.1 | 22.4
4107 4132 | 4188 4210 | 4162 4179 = 1.2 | 22.1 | 23.8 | 23.2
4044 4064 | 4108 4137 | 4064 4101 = -1.0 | 21.3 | 21.8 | 21.5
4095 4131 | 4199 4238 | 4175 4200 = 0.5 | 20.9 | 23.3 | 22.6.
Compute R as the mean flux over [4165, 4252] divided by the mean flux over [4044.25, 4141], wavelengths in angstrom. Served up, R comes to 1.05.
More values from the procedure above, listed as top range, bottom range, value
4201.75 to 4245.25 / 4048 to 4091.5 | 1.03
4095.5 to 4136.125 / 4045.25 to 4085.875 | 0.94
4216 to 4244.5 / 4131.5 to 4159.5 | 1.05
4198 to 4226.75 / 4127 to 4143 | 1.06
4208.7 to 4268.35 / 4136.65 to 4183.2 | 1.09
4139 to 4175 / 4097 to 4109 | 1.17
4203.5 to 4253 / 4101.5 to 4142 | 1.07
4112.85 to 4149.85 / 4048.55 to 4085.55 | 1.00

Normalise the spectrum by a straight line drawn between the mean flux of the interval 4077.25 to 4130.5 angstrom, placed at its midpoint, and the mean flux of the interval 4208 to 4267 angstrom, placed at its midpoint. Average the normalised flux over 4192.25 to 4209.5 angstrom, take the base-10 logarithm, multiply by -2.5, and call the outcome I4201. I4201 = 0.007 mag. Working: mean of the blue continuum 21.7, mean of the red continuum 24.2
